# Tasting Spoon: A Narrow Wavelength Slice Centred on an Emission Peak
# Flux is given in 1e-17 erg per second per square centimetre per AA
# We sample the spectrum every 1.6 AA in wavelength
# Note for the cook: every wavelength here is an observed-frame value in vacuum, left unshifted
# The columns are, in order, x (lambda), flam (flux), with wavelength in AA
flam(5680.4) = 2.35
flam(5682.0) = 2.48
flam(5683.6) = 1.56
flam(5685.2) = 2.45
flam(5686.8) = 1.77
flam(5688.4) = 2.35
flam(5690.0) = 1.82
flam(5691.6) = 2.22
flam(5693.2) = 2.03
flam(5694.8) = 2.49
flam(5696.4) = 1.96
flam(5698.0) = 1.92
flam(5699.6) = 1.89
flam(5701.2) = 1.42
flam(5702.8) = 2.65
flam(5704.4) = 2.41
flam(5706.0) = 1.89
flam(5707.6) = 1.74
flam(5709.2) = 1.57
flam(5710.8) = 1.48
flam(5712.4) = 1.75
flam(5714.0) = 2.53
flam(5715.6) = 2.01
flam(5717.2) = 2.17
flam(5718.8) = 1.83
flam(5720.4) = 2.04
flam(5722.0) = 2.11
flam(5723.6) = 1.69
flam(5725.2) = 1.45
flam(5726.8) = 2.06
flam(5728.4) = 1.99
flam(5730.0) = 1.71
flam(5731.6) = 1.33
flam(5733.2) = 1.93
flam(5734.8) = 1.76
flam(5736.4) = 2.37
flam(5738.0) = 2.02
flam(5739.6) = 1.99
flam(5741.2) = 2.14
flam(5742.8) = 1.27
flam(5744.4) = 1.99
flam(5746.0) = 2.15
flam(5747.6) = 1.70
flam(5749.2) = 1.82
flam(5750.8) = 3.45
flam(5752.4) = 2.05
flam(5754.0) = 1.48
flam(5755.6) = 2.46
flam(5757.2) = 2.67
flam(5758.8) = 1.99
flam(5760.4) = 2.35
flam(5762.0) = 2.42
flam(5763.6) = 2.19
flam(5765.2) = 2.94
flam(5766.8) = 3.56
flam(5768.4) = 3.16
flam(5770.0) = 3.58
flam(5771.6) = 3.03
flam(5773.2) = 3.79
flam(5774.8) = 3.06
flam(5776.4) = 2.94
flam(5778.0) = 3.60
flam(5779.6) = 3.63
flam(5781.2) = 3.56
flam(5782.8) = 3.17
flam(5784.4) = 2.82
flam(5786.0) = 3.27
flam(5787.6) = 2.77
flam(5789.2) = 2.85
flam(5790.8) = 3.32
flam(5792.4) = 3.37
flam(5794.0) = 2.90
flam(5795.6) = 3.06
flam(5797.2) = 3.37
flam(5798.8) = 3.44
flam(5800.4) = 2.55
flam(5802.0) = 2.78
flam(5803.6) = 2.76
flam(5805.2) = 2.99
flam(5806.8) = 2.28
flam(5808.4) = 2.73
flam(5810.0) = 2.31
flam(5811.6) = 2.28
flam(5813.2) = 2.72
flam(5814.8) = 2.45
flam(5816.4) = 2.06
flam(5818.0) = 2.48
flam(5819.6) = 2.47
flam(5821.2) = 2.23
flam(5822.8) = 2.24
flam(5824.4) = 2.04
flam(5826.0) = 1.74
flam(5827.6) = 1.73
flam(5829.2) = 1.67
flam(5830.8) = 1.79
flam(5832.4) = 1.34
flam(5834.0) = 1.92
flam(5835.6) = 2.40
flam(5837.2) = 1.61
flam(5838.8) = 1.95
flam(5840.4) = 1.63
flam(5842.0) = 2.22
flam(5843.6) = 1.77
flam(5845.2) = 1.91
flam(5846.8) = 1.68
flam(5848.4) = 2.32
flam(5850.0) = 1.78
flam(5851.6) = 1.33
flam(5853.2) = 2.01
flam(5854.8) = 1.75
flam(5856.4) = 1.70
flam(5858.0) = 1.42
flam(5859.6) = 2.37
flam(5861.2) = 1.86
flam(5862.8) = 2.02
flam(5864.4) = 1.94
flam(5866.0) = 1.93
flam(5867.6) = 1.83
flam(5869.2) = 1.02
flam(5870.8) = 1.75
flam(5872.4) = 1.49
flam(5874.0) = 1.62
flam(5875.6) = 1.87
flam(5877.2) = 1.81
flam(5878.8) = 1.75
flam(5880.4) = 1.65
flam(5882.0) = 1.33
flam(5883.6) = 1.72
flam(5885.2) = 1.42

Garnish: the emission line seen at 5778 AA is Mg II 2798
